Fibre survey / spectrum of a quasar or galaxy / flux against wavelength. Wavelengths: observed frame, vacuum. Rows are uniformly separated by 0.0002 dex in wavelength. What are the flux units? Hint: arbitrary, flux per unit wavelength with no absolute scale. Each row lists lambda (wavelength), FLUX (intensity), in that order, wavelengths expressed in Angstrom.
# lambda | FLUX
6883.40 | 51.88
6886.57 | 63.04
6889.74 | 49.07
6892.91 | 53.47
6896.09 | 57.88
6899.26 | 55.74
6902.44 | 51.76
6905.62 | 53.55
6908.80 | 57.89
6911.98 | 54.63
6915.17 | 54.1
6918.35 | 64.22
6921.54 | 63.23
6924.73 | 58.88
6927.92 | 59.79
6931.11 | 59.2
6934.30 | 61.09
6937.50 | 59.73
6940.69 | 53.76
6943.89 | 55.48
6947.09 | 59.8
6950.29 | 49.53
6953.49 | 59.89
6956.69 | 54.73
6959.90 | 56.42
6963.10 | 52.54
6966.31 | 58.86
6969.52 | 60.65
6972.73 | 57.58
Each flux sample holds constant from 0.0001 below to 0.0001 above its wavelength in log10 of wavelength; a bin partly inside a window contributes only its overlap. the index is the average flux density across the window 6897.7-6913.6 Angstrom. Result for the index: 54.7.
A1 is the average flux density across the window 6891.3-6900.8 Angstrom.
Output 55.7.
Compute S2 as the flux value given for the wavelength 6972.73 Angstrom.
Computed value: 57.58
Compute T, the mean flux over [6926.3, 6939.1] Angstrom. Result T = 60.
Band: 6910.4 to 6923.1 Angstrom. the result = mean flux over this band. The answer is 59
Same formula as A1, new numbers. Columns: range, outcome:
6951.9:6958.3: 57.3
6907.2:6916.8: 55.6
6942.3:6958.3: 55.9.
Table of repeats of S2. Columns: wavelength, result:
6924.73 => 58.88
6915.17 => 54.1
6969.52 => 60.65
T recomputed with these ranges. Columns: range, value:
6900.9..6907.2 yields 52.7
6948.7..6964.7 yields 54.6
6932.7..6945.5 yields 57.5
